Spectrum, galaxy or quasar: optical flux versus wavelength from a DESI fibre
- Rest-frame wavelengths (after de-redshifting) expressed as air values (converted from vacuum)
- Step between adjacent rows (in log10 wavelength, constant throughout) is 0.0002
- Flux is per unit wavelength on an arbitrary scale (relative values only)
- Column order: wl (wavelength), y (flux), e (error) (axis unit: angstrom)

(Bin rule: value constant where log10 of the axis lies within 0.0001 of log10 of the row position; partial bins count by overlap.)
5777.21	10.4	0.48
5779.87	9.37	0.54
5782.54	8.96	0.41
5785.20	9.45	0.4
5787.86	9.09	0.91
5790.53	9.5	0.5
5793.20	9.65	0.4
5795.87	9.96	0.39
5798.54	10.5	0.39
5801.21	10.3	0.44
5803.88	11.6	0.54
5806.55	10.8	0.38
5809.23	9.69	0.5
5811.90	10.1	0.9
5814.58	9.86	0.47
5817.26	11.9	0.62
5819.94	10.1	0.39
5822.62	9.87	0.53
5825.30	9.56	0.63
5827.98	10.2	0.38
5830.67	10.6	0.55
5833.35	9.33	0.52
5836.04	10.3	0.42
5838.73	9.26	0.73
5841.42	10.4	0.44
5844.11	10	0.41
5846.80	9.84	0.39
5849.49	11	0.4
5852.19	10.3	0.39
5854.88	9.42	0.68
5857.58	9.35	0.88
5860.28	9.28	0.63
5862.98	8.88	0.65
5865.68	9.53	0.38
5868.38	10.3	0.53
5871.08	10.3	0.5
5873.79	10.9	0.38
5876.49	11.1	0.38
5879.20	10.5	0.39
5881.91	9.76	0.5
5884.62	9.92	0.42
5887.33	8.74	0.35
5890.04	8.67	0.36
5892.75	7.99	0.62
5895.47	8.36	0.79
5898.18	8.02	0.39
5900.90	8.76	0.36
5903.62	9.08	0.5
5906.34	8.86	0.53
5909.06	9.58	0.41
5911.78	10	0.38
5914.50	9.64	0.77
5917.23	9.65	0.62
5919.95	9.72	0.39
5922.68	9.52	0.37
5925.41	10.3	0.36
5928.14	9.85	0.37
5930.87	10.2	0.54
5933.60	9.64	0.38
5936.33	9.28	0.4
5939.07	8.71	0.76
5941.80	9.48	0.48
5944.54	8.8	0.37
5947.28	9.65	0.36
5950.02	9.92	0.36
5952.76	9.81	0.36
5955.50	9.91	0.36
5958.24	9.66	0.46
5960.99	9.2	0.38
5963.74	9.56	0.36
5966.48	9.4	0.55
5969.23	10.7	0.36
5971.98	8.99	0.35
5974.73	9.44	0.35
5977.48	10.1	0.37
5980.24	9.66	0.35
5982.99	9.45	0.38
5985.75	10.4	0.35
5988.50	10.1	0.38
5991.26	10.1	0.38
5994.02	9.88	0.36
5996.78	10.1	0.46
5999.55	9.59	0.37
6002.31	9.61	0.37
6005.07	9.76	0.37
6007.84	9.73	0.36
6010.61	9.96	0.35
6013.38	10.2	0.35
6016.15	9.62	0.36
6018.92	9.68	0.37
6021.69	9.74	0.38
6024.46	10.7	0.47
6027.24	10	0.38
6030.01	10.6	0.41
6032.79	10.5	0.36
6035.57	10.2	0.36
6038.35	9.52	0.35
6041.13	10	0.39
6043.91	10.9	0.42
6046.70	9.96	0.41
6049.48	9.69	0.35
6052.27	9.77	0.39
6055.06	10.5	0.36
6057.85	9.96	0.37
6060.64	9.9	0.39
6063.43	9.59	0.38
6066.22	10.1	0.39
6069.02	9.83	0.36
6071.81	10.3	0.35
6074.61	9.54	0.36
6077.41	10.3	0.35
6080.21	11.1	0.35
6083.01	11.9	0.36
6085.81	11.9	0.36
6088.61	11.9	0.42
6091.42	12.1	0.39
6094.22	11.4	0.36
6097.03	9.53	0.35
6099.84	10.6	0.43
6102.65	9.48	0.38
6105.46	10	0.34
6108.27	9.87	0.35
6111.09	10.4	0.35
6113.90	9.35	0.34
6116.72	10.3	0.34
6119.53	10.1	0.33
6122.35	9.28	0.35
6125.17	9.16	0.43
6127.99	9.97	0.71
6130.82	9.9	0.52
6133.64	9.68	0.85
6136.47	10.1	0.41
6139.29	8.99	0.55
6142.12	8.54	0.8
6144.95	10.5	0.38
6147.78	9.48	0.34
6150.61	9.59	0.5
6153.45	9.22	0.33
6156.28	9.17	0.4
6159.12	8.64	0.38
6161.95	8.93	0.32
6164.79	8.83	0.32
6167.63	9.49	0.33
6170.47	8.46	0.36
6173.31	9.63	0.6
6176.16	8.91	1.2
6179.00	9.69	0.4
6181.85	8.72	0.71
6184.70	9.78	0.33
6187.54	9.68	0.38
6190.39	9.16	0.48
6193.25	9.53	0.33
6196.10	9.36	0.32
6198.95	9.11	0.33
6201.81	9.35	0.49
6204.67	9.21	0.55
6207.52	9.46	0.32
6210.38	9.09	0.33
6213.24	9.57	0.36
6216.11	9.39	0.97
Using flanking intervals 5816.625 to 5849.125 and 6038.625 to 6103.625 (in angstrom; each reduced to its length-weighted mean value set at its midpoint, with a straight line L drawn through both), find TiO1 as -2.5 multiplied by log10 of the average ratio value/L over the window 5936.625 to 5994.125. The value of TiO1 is 0.07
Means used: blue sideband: 10.1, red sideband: 10.4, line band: 9.65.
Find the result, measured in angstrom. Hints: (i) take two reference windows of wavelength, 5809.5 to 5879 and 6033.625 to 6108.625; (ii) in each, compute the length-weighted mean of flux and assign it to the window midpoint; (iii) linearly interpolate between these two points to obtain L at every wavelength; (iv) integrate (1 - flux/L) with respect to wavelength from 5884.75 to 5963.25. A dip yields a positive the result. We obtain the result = 6.5 angstrom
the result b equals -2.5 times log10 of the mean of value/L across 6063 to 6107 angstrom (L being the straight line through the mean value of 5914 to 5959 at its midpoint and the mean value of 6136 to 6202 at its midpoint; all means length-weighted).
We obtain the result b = -0.13 mag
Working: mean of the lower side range 9.63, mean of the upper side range 9.27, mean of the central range 10.6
